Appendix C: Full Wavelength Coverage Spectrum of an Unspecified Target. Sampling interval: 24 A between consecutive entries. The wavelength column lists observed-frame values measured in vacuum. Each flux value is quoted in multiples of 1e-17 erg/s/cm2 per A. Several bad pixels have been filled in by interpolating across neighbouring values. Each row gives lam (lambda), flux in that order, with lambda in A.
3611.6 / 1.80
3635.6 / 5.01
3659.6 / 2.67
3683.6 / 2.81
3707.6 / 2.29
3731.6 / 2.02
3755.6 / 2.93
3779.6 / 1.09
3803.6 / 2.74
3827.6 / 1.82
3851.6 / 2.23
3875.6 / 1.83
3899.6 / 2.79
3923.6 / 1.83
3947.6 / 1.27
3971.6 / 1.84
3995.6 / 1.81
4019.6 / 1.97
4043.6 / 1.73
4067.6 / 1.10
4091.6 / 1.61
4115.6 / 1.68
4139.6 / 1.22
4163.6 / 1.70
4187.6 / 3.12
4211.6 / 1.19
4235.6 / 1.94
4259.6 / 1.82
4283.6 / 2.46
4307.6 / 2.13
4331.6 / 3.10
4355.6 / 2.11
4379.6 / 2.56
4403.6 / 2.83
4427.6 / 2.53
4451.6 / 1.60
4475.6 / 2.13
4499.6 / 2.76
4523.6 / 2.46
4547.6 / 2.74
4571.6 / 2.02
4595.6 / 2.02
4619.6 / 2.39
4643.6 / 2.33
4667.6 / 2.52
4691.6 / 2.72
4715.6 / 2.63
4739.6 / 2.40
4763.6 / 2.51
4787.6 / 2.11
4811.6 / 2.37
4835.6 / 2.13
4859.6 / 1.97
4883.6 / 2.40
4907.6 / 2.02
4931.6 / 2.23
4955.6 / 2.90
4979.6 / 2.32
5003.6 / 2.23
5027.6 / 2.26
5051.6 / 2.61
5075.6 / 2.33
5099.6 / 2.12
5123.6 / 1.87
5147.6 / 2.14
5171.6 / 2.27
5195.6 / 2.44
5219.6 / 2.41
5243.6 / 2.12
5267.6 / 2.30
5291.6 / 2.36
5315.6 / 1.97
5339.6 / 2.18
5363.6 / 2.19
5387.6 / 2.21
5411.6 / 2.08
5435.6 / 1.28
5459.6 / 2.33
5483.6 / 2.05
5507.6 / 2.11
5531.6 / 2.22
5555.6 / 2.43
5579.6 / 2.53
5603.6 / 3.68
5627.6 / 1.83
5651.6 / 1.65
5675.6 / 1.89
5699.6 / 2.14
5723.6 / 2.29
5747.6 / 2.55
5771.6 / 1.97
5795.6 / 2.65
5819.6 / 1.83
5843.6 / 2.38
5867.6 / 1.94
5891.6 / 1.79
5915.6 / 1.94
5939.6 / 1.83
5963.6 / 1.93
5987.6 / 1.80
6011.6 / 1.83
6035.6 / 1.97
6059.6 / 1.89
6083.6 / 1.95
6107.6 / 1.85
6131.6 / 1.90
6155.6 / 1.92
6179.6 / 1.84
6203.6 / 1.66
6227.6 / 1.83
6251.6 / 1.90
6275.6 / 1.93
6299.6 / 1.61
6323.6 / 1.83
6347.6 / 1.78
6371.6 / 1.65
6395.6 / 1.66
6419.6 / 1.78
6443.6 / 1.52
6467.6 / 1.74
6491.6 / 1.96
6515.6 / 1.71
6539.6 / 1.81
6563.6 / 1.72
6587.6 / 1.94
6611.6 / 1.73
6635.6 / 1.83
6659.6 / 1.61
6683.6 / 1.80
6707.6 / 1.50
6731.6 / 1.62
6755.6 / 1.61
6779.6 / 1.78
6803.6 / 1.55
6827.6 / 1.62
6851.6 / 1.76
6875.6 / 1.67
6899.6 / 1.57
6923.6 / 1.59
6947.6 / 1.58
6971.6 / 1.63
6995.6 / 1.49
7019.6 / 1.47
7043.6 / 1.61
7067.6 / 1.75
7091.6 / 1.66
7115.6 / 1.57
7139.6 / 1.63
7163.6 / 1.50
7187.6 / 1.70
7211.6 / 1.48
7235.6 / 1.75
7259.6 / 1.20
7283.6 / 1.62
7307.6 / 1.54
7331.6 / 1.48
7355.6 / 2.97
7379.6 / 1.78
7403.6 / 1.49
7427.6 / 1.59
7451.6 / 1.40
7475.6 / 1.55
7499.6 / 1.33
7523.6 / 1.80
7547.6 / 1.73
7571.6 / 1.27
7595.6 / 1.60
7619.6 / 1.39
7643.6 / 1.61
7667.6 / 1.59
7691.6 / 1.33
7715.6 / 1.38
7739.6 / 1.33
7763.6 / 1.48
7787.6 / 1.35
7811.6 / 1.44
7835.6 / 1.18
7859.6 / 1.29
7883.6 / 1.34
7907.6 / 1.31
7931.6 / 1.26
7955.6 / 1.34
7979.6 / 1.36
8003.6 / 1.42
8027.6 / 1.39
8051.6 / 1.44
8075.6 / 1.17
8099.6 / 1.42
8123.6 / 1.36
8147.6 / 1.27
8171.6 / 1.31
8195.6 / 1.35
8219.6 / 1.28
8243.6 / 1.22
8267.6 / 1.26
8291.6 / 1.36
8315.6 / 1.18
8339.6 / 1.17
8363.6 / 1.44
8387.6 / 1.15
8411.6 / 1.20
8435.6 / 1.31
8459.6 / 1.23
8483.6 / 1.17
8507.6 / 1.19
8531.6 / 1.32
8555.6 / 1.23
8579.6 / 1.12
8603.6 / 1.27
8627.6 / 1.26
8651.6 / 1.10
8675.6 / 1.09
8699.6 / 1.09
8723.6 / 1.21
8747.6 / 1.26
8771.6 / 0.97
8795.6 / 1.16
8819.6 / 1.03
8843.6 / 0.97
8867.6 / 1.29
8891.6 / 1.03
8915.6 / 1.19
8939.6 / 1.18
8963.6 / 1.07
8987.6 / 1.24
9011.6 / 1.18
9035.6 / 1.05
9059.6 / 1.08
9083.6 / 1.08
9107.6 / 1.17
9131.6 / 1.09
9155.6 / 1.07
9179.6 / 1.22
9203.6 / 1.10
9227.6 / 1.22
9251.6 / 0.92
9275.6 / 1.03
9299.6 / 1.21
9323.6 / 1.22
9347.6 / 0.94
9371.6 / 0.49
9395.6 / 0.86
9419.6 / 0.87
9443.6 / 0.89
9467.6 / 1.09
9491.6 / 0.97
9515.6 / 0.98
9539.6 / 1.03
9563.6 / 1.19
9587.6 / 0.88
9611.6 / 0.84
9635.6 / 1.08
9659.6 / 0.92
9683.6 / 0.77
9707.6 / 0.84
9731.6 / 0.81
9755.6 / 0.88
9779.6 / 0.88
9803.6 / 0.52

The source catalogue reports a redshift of 0.12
